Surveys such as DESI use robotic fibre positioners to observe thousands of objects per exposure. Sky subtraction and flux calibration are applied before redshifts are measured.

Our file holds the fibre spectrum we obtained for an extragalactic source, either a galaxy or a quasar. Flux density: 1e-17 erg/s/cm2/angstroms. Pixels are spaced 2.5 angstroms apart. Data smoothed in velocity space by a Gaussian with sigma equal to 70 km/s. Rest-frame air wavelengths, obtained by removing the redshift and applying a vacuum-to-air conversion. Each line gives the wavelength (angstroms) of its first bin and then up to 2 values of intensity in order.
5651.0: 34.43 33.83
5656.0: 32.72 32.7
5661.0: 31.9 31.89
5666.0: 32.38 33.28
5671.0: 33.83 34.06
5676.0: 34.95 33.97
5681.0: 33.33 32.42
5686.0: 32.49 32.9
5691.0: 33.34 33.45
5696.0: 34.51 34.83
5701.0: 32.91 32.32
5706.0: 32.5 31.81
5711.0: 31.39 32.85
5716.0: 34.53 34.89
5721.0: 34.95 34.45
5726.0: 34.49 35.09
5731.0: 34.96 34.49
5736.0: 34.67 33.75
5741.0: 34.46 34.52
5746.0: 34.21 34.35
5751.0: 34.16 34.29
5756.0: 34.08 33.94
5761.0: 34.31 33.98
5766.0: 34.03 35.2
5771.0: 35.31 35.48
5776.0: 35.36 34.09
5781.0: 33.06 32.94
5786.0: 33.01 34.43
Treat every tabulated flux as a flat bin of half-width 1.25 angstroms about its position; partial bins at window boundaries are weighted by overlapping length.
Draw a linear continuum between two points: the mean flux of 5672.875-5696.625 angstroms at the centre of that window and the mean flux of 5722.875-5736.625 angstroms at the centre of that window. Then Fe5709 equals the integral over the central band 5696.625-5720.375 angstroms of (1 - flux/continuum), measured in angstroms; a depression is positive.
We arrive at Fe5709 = 0.7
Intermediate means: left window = 33.5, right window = 34.7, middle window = 33.2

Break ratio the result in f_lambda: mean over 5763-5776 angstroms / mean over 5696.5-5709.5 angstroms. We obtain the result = 1.06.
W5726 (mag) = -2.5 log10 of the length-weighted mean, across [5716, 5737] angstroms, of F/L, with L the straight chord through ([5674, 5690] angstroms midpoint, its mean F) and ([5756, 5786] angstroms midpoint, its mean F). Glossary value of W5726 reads -0.03 mag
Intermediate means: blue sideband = 33.4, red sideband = 34.3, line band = 34.7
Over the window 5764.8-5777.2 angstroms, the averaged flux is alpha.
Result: 35.1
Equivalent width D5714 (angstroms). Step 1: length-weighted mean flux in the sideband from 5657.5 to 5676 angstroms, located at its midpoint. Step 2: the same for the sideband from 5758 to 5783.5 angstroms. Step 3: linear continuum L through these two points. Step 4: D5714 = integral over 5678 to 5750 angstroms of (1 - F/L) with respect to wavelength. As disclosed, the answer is -0.2 angstroms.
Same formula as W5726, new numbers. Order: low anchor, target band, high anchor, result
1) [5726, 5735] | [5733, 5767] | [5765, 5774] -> 0.02 mag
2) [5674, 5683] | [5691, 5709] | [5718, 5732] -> 0.03 mag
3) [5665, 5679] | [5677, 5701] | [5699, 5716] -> -0.01 mag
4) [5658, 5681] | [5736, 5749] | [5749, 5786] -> -0.01 mag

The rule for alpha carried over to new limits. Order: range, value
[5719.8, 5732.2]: 34.8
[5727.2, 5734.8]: 34.8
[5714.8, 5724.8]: 34.7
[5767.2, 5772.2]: 35.2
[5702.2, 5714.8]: 32.2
